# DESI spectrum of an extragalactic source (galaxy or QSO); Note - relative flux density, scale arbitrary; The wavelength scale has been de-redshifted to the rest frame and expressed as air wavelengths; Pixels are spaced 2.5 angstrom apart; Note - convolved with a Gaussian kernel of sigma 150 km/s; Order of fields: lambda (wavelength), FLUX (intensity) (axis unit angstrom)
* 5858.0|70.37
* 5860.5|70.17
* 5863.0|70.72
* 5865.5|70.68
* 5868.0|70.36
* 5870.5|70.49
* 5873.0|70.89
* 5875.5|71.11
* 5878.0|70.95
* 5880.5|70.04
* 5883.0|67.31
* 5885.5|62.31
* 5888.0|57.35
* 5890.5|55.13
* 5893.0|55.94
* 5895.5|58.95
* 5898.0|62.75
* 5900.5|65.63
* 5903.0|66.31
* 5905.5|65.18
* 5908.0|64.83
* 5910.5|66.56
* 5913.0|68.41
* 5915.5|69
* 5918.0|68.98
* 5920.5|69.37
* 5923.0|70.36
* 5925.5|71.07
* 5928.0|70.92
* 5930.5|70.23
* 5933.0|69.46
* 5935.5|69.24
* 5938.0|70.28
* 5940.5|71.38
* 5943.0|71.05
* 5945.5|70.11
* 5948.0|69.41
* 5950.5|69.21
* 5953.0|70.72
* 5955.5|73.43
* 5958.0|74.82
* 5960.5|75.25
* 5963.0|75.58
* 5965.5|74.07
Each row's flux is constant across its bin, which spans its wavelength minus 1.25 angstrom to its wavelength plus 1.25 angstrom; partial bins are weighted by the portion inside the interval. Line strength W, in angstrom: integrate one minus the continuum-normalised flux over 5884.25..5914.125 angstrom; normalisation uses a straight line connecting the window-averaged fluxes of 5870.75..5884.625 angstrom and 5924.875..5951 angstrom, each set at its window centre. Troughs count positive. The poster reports 3.2 angstrom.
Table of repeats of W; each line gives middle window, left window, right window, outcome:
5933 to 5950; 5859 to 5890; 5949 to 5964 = 0.5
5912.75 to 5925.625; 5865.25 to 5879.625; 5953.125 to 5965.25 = 0.6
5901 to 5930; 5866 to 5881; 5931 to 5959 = 1.0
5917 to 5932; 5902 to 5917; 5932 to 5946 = -0.4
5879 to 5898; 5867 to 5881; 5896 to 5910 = 1.8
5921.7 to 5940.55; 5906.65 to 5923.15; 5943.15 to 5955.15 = -0.3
